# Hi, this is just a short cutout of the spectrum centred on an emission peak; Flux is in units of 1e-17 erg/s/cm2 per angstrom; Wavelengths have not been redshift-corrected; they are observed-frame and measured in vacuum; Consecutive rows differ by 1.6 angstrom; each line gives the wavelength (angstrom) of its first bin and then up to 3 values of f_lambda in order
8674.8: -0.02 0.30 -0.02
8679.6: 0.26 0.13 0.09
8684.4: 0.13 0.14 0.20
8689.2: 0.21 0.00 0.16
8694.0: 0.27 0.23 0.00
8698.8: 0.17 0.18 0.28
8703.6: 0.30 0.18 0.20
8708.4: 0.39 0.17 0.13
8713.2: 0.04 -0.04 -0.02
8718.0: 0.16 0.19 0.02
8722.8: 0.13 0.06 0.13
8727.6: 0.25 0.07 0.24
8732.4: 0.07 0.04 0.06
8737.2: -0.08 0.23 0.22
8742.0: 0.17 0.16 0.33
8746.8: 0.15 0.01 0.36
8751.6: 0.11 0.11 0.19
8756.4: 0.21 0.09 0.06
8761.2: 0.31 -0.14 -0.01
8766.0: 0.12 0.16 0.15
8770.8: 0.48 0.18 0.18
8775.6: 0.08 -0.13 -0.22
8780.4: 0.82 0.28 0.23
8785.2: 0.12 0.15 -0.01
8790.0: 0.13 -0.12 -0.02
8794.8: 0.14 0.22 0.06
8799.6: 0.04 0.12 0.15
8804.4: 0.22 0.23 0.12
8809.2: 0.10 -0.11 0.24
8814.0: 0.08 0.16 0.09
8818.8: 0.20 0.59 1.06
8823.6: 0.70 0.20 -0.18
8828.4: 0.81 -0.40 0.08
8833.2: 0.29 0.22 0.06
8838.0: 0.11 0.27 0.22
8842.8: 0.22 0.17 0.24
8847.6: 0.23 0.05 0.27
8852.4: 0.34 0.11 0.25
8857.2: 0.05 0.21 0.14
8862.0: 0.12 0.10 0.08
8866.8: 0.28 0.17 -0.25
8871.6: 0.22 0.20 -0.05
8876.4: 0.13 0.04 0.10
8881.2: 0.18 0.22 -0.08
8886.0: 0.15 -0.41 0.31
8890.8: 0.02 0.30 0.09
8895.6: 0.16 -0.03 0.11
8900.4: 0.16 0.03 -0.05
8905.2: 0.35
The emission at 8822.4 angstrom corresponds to Hbeta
